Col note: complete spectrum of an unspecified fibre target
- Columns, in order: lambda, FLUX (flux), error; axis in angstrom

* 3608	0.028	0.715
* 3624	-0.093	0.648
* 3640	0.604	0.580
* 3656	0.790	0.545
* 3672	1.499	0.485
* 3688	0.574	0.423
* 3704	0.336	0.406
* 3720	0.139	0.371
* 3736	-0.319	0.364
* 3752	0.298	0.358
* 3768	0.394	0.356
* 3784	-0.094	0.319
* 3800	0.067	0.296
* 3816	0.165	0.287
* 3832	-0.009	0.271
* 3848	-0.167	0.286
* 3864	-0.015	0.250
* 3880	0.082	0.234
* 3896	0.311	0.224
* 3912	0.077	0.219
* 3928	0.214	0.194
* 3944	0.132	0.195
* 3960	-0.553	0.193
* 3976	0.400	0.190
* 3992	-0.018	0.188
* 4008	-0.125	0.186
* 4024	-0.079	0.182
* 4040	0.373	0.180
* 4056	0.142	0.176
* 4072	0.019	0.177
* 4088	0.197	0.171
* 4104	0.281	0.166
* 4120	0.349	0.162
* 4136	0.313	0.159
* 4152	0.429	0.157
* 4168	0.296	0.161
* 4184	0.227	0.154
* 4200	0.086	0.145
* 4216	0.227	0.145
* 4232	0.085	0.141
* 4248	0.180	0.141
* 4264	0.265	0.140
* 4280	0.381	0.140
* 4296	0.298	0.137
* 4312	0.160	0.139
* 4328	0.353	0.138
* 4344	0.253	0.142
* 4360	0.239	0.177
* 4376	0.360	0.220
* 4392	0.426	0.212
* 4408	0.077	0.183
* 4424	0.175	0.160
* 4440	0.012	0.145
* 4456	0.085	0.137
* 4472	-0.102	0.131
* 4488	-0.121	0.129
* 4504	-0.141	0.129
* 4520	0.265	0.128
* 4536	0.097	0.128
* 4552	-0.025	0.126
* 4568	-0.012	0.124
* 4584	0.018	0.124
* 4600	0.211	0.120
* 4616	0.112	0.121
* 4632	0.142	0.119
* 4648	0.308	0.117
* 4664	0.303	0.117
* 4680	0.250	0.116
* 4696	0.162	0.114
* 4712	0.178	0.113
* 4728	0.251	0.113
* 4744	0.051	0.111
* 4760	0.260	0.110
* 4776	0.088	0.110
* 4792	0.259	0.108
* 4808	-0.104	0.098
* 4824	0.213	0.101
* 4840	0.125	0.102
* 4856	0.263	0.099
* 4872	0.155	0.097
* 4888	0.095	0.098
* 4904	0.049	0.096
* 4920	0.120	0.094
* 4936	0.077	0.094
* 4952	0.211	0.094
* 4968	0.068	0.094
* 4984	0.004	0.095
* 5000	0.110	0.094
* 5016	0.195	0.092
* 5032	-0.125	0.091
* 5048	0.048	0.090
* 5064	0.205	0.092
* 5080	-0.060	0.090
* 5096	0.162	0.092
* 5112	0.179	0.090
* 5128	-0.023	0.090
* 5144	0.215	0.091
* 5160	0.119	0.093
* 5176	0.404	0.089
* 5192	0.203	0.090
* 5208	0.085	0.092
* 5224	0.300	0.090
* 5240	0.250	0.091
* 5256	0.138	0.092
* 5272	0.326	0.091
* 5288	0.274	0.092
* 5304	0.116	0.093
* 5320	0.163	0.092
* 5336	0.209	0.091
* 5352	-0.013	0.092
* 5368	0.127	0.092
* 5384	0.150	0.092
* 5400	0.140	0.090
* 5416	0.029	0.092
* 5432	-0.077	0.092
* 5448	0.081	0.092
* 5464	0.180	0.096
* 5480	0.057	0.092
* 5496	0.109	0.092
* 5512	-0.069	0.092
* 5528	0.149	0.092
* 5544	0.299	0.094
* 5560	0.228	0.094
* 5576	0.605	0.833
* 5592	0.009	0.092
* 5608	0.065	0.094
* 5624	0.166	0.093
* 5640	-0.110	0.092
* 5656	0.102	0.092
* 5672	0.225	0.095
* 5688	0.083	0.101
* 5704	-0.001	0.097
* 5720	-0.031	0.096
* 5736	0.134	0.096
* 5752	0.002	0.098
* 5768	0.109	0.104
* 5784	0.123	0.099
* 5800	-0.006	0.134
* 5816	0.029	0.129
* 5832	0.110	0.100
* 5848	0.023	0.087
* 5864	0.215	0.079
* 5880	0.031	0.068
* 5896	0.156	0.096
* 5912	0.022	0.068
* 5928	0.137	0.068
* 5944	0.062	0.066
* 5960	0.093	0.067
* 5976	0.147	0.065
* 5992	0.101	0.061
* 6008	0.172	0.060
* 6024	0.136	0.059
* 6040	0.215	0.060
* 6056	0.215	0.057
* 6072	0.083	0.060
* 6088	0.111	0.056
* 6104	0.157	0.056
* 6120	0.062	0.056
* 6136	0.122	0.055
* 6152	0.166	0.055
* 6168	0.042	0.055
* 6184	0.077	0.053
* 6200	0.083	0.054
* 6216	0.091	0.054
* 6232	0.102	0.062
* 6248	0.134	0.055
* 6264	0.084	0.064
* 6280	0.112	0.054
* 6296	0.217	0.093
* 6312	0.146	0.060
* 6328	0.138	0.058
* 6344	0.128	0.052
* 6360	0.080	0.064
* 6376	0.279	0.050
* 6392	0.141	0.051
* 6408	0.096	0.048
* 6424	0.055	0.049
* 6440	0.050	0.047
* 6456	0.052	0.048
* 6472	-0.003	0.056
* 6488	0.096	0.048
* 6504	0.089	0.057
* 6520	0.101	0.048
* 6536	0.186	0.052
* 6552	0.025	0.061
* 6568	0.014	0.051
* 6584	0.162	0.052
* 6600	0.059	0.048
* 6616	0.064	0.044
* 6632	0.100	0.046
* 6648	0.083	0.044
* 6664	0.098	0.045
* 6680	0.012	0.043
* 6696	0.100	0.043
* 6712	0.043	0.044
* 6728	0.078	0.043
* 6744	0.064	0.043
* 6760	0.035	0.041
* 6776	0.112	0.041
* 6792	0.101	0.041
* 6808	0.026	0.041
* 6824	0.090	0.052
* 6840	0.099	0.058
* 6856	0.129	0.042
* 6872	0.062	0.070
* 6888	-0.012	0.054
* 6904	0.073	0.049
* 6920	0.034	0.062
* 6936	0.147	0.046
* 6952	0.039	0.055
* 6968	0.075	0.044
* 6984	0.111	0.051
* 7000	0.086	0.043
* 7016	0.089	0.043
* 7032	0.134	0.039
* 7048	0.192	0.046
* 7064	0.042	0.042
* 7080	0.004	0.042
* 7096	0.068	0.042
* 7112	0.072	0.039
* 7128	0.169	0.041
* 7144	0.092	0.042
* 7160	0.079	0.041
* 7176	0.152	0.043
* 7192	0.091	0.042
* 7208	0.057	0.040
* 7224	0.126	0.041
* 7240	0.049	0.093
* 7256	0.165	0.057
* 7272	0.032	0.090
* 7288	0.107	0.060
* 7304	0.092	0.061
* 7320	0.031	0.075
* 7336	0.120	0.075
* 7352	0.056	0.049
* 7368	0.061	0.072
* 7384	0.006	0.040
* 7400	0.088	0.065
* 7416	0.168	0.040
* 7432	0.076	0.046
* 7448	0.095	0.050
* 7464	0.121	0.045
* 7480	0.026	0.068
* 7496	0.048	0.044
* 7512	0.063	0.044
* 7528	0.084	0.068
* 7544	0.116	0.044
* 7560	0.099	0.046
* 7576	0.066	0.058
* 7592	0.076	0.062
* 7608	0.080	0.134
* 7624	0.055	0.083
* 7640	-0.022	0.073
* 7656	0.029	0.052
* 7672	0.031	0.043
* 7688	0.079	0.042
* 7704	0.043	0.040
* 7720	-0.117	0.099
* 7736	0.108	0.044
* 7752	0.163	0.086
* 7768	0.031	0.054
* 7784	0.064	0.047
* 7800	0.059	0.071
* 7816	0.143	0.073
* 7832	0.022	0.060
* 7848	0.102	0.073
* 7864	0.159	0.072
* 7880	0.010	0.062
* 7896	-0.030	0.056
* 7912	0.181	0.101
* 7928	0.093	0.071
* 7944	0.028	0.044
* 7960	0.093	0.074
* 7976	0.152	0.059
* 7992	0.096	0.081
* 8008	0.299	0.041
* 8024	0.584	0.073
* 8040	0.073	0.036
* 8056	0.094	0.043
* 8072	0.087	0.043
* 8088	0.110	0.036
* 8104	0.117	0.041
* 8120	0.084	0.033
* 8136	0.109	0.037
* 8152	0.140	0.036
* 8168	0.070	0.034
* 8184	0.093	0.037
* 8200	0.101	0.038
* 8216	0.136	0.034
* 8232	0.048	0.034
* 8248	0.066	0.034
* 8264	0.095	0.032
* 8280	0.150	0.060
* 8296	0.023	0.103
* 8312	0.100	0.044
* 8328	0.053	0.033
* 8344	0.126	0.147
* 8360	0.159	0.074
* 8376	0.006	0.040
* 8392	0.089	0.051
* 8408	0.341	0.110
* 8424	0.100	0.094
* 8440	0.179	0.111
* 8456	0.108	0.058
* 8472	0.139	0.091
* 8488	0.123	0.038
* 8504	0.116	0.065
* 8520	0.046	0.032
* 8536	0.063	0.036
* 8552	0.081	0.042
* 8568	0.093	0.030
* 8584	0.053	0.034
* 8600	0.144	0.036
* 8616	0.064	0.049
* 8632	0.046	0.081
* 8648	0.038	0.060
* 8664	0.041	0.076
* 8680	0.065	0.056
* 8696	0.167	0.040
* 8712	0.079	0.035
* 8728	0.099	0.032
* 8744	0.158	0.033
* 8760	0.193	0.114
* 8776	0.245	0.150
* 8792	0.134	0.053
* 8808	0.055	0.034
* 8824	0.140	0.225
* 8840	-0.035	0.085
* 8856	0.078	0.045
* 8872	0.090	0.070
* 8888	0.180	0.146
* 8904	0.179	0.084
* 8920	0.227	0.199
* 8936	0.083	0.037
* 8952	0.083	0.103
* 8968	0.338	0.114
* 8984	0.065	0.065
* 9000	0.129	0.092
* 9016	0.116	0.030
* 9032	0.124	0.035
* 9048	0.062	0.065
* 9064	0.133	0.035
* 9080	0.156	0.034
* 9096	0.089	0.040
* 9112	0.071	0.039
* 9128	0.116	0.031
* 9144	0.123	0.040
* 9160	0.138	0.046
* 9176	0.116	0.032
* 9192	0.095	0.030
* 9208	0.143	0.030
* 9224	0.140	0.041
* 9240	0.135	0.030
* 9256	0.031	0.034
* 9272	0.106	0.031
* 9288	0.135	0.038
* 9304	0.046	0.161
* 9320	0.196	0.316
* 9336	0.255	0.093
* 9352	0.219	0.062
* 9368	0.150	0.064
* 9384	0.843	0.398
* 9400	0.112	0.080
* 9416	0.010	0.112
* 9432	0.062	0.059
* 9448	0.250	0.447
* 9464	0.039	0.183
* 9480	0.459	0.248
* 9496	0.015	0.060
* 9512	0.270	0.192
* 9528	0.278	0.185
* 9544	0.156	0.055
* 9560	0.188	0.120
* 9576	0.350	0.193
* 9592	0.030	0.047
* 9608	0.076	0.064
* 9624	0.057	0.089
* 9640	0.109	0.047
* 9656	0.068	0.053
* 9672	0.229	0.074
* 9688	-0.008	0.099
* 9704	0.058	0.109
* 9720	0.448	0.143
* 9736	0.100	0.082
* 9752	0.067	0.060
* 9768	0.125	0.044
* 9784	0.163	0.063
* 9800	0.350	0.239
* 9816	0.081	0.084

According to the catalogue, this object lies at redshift 1.150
